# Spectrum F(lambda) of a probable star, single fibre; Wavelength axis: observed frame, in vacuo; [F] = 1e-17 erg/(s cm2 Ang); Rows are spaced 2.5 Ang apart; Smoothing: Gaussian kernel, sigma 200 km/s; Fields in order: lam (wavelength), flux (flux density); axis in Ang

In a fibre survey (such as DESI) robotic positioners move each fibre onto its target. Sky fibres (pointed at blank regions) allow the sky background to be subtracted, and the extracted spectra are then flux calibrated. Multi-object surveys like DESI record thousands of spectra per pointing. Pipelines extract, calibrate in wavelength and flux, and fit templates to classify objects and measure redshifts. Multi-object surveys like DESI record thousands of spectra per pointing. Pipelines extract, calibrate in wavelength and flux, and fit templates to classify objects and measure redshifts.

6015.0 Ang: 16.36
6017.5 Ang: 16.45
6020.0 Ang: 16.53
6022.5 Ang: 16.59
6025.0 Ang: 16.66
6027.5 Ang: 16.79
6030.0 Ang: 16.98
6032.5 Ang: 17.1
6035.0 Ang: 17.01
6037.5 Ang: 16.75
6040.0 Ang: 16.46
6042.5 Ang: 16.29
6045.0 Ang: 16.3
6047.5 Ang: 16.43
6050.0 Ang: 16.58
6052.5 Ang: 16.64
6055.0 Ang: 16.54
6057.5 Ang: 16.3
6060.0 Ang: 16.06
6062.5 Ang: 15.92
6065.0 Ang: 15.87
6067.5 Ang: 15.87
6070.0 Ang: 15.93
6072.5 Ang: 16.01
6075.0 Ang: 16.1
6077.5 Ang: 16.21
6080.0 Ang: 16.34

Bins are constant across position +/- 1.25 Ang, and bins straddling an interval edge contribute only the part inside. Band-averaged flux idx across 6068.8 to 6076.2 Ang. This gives 16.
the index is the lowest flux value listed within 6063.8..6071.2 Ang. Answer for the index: 15.87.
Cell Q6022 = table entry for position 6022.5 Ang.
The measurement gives 16.59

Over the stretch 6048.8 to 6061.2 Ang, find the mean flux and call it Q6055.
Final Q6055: 16.4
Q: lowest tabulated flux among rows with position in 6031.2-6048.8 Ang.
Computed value 16.29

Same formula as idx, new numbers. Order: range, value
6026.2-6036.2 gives 17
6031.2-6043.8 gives 16.7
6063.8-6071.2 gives 15.9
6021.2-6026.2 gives 16.6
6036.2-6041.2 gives 16.6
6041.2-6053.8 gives 16.4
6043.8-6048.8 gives 16.4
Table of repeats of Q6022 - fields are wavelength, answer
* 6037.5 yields 16.75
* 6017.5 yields 16.45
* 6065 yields 15.87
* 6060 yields 16.06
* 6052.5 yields 16.64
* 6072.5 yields 16.01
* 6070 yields 15.93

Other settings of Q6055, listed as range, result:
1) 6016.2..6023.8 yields 16.5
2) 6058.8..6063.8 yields 16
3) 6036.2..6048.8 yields 16.4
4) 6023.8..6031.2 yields 16.8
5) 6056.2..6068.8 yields 16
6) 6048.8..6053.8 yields 16.6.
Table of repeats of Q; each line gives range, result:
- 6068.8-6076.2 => 15.93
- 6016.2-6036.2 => 16.45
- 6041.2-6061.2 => 16.06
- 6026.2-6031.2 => 16.79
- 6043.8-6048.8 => 16.3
